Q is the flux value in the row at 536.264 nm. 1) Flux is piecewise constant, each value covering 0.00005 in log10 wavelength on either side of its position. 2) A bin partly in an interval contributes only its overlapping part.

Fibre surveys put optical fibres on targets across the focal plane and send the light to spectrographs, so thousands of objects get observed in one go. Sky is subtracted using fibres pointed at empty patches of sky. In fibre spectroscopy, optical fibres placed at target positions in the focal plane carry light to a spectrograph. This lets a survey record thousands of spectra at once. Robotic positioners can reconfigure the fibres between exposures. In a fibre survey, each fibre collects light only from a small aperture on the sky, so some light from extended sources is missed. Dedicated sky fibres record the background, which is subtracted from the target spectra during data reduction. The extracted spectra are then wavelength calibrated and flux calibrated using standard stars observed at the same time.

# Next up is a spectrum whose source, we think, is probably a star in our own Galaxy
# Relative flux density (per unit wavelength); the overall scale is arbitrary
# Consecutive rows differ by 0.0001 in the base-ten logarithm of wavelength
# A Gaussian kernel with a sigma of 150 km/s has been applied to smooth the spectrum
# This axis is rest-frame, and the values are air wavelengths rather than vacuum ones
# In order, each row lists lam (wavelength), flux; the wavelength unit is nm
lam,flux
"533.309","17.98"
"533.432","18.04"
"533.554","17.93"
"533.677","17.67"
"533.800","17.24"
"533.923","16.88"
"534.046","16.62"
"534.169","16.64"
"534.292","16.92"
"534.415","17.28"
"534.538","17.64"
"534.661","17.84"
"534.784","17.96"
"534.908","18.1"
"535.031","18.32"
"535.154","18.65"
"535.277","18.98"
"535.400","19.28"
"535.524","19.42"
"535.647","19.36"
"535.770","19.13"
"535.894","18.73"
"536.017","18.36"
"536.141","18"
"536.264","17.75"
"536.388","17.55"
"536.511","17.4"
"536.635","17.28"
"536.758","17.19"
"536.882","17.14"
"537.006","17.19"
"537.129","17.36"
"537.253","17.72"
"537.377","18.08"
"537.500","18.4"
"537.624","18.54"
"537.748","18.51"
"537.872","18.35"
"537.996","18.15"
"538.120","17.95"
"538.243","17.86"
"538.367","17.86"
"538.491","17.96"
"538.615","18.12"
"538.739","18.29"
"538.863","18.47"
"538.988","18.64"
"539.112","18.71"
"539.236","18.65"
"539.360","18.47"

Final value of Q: 17.75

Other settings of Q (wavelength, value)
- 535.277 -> 18.98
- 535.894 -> 18.73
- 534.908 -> 18.1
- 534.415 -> 17.28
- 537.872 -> 18.35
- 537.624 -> 18.54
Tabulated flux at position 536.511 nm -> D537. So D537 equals 17.4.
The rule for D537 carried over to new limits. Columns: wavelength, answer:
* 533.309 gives 17.98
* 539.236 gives 18.65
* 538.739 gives 18.29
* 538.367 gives 17.86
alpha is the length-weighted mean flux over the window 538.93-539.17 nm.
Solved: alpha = 18.7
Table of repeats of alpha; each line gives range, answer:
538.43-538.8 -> 18.1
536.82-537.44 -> 17.5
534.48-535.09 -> 18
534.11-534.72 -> 17.3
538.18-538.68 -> 18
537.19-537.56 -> 18.1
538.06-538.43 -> 17.9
